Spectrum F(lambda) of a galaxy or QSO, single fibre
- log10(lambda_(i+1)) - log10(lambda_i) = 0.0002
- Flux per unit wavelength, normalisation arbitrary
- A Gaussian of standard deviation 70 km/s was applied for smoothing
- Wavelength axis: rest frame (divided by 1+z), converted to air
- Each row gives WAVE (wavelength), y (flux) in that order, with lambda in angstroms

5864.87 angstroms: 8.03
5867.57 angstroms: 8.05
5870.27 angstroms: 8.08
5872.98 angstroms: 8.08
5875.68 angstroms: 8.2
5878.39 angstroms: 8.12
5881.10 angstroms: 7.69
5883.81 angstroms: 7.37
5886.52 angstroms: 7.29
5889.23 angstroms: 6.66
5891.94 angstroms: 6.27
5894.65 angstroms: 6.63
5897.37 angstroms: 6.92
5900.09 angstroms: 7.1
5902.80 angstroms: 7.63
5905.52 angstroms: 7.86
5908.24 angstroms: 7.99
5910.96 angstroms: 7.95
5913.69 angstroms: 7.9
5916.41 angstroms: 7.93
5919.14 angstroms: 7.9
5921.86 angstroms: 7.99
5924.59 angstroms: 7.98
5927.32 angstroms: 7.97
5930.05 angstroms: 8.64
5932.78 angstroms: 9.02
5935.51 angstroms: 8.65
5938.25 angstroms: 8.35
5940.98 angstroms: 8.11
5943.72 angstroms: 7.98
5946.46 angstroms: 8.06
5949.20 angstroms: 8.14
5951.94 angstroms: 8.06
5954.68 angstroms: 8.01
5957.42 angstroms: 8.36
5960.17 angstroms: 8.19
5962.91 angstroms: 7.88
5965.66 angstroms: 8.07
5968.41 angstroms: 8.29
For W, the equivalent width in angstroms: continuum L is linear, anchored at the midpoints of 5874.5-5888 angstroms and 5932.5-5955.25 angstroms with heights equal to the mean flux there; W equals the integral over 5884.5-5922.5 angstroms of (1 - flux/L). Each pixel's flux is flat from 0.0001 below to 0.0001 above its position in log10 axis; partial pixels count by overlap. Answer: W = 2.3 angstroms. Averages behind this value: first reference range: 7.71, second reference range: 8.24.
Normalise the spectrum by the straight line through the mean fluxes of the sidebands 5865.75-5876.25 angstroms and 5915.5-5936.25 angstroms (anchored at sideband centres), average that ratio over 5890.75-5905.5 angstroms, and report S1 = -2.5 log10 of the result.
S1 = 0.17 mag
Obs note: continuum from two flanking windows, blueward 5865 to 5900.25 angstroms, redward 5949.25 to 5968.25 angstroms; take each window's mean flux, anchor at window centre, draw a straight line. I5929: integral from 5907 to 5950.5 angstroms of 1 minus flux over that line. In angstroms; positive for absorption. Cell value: -1.72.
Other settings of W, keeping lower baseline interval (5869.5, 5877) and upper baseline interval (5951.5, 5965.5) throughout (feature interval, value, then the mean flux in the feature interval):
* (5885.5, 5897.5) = 2.1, 6.72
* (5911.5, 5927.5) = 0.3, 7.94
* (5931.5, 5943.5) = -0.5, 8.48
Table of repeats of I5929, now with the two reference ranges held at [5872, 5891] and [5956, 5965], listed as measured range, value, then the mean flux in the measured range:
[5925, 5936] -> -0.8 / 8.52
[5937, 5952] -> -0.2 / 8.12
